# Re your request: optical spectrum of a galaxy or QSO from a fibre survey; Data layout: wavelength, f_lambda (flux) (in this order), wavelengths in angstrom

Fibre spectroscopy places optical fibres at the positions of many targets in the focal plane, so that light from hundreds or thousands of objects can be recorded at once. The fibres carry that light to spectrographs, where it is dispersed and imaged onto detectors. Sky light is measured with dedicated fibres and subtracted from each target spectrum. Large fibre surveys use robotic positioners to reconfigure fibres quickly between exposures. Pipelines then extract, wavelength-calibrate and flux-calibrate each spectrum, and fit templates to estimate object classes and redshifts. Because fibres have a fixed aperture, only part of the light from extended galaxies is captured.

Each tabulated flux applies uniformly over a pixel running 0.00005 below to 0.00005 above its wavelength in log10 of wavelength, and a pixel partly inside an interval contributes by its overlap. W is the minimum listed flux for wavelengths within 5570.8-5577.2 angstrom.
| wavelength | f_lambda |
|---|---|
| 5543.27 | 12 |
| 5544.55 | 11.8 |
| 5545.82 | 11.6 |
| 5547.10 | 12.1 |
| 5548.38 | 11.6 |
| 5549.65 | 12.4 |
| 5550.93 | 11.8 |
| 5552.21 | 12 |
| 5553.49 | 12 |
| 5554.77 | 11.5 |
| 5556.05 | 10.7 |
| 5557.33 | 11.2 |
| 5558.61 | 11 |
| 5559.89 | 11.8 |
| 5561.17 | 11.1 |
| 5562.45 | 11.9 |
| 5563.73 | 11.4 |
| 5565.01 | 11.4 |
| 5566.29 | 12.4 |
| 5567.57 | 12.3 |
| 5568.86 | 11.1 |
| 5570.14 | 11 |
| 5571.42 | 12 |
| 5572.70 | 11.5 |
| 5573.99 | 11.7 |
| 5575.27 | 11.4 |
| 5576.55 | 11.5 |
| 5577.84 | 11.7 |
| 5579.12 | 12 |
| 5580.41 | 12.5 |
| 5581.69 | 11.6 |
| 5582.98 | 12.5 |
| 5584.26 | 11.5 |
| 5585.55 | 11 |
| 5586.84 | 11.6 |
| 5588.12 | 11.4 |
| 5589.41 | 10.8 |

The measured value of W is 11.4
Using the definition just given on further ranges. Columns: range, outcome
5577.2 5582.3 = 11.6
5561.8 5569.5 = 11.1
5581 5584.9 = 11.5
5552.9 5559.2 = 10.7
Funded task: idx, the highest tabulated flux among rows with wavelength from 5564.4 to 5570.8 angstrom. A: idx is 12.4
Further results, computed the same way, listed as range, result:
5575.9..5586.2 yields 12.5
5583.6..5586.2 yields 11.5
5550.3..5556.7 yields 12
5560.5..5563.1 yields 11.9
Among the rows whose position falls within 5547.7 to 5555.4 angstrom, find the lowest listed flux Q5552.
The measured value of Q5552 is 11.5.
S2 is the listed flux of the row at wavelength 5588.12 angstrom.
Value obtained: 11.4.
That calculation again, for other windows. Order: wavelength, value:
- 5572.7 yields 11.5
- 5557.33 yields 11.2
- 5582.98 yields 12.5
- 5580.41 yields 12.5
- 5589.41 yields 10.8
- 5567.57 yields 12.3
